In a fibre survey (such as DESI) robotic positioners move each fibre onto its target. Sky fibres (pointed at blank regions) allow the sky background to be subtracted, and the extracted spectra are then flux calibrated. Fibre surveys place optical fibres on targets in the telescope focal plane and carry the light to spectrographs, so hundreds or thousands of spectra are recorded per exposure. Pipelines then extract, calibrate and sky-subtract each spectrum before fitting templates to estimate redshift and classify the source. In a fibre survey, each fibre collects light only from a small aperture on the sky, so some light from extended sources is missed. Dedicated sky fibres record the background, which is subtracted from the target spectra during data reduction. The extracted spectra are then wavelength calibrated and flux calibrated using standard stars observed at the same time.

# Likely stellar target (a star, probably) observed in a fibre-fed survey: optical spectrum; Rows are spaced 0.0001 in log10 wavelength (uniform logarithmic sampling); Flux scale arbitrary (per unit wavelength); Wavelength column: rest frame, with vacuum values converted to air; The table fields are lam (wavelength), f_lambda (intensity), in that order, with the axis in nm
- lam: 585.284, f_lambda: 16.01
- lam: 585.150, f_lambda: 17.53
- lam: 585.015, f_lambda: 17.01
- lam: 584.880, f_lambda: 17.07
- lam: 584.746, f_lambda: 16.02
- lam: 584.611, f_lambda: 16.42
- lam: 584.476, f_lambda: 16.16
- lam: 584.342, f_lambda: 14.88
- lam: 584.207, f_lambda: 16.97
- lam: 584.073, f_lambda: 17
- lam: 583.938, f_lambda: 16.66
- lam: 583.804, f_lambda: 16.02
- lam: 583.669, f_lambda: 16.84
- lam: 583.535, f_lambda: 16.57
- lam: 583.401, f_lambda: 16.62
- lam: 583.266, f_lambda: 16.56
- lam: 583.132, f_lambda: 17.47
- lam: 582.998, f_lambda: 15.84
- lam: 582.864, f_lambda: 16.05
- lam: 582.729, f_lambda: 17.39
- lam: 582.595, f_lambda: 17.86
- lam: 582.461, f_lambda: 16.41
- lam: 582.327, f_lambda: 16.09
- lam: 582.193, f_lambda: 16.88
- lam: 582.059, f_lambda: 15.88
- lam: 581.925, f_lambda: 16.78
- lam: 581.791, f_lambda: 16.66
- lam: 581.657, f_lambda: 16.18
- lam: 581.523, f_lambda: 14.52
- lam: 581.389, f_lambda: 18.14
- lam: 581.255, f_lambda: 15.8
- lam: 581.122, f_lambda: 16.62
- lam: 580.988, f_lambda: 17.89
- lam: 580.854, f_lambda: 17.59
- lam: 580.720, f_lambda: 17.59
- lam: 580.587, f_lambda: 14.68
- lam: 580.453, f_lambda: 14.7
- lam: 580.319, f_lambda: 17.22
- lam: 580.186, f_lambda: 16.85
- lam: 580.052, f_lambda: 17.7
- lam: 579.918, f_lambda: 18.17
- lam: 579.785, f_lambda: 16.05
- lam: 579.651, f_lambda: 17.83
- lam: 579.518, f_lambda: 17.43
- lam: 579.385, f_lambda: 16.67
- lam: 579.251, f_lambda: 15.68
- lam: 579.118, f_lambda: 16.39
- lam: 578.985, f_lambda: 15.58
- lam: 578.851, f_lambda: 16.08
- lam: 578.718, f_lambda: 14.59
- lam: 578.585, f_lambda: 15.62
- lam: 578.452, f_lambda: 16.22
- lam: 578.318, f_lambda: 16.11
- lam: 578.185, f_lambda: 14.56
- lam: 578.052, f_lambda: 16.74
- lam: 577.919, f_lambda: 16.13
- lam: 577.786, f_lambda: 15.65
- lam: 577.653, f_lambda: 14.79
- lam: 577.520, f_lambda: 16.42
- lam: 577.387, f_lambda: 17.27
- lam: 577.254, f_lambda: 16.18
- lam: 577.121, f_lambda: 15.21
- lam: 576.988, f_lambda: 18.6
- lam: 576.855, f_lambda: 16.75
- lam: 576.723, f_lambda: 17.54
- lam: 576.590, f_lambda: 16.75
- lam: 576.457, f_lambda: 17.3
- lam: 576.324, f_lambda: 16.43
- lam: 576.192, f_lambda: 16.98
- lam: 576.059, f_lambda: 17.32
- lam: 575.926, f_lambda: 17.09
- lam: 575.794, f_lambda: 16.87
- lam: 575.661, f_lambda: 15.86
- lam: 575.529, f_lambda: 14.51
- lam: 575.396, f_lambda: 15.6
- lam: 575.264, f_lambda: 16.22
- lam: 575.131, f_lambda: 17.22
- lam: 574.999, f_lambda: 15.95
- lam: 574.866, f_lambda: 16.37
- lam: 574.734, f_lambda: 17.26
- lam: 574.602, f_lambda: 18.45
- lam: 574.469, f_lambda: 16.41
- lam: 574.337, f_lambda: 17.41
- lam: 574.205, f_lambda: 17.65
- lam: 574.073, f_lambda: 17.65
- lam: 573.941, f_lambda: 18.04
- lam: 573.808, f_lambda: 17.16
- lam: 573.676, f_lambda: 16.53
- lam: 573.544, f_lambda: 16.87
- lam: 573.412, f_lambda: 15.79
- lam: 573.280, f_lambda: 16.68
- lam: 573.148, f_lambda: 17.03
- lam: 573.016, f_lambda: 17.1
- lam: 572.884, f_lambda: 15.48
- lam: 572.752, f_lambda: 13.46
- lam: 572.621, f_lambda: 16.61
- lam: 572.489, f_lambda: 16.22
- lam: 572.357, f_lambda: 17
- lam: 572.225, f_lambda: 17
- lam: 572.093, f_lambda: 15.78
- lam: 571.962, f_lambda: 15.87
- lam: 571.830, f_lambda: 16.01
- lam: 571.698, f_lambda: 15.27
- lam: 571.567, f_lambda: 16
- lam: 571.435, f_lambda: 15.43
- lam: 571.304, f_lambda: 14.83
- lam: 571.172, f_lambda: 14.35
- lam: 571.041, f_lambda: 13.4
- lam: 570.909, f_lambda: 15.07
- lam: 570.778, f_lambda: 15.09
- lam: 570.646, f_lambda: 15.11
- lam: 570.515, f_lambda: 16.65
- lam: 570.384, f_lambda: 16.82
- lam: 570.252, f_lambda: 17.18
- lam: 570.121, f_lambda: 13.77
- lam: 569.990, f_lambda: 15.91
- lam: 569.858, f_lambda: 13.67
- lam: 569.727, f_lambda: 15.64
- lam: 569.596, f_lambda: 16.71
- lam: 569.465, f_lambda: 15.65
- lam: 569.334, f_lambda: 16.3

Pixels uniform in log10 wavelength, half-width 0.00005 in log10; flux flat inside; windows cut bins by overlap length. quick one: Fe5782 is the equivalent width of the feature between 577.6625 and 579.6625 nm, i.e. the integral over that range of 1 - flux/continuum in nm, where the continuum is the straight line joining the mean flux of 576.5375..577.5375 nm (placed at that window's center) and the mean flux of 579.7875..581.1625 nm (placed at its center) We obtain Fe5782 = 0.10 nm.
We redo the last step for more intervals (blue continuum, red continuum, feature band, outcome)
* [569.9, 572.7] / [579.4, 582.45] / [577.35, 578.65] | 0.036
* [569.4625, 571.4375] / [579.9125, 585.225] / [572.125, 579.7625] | -0.284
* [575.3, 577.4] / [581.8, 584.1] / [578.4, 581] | 0.020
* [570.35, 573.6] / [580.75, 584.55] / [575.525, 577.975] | -0.063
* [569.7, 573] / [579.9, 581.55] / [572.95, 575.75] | -0.148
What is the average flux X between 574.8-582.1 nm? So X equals 16.4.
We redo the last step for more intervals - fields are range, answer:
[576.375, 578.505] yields 16.4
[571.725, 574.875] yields 16.6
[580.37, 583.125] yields 16.5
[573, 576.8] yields 16.8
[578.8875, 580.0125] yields 16.7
